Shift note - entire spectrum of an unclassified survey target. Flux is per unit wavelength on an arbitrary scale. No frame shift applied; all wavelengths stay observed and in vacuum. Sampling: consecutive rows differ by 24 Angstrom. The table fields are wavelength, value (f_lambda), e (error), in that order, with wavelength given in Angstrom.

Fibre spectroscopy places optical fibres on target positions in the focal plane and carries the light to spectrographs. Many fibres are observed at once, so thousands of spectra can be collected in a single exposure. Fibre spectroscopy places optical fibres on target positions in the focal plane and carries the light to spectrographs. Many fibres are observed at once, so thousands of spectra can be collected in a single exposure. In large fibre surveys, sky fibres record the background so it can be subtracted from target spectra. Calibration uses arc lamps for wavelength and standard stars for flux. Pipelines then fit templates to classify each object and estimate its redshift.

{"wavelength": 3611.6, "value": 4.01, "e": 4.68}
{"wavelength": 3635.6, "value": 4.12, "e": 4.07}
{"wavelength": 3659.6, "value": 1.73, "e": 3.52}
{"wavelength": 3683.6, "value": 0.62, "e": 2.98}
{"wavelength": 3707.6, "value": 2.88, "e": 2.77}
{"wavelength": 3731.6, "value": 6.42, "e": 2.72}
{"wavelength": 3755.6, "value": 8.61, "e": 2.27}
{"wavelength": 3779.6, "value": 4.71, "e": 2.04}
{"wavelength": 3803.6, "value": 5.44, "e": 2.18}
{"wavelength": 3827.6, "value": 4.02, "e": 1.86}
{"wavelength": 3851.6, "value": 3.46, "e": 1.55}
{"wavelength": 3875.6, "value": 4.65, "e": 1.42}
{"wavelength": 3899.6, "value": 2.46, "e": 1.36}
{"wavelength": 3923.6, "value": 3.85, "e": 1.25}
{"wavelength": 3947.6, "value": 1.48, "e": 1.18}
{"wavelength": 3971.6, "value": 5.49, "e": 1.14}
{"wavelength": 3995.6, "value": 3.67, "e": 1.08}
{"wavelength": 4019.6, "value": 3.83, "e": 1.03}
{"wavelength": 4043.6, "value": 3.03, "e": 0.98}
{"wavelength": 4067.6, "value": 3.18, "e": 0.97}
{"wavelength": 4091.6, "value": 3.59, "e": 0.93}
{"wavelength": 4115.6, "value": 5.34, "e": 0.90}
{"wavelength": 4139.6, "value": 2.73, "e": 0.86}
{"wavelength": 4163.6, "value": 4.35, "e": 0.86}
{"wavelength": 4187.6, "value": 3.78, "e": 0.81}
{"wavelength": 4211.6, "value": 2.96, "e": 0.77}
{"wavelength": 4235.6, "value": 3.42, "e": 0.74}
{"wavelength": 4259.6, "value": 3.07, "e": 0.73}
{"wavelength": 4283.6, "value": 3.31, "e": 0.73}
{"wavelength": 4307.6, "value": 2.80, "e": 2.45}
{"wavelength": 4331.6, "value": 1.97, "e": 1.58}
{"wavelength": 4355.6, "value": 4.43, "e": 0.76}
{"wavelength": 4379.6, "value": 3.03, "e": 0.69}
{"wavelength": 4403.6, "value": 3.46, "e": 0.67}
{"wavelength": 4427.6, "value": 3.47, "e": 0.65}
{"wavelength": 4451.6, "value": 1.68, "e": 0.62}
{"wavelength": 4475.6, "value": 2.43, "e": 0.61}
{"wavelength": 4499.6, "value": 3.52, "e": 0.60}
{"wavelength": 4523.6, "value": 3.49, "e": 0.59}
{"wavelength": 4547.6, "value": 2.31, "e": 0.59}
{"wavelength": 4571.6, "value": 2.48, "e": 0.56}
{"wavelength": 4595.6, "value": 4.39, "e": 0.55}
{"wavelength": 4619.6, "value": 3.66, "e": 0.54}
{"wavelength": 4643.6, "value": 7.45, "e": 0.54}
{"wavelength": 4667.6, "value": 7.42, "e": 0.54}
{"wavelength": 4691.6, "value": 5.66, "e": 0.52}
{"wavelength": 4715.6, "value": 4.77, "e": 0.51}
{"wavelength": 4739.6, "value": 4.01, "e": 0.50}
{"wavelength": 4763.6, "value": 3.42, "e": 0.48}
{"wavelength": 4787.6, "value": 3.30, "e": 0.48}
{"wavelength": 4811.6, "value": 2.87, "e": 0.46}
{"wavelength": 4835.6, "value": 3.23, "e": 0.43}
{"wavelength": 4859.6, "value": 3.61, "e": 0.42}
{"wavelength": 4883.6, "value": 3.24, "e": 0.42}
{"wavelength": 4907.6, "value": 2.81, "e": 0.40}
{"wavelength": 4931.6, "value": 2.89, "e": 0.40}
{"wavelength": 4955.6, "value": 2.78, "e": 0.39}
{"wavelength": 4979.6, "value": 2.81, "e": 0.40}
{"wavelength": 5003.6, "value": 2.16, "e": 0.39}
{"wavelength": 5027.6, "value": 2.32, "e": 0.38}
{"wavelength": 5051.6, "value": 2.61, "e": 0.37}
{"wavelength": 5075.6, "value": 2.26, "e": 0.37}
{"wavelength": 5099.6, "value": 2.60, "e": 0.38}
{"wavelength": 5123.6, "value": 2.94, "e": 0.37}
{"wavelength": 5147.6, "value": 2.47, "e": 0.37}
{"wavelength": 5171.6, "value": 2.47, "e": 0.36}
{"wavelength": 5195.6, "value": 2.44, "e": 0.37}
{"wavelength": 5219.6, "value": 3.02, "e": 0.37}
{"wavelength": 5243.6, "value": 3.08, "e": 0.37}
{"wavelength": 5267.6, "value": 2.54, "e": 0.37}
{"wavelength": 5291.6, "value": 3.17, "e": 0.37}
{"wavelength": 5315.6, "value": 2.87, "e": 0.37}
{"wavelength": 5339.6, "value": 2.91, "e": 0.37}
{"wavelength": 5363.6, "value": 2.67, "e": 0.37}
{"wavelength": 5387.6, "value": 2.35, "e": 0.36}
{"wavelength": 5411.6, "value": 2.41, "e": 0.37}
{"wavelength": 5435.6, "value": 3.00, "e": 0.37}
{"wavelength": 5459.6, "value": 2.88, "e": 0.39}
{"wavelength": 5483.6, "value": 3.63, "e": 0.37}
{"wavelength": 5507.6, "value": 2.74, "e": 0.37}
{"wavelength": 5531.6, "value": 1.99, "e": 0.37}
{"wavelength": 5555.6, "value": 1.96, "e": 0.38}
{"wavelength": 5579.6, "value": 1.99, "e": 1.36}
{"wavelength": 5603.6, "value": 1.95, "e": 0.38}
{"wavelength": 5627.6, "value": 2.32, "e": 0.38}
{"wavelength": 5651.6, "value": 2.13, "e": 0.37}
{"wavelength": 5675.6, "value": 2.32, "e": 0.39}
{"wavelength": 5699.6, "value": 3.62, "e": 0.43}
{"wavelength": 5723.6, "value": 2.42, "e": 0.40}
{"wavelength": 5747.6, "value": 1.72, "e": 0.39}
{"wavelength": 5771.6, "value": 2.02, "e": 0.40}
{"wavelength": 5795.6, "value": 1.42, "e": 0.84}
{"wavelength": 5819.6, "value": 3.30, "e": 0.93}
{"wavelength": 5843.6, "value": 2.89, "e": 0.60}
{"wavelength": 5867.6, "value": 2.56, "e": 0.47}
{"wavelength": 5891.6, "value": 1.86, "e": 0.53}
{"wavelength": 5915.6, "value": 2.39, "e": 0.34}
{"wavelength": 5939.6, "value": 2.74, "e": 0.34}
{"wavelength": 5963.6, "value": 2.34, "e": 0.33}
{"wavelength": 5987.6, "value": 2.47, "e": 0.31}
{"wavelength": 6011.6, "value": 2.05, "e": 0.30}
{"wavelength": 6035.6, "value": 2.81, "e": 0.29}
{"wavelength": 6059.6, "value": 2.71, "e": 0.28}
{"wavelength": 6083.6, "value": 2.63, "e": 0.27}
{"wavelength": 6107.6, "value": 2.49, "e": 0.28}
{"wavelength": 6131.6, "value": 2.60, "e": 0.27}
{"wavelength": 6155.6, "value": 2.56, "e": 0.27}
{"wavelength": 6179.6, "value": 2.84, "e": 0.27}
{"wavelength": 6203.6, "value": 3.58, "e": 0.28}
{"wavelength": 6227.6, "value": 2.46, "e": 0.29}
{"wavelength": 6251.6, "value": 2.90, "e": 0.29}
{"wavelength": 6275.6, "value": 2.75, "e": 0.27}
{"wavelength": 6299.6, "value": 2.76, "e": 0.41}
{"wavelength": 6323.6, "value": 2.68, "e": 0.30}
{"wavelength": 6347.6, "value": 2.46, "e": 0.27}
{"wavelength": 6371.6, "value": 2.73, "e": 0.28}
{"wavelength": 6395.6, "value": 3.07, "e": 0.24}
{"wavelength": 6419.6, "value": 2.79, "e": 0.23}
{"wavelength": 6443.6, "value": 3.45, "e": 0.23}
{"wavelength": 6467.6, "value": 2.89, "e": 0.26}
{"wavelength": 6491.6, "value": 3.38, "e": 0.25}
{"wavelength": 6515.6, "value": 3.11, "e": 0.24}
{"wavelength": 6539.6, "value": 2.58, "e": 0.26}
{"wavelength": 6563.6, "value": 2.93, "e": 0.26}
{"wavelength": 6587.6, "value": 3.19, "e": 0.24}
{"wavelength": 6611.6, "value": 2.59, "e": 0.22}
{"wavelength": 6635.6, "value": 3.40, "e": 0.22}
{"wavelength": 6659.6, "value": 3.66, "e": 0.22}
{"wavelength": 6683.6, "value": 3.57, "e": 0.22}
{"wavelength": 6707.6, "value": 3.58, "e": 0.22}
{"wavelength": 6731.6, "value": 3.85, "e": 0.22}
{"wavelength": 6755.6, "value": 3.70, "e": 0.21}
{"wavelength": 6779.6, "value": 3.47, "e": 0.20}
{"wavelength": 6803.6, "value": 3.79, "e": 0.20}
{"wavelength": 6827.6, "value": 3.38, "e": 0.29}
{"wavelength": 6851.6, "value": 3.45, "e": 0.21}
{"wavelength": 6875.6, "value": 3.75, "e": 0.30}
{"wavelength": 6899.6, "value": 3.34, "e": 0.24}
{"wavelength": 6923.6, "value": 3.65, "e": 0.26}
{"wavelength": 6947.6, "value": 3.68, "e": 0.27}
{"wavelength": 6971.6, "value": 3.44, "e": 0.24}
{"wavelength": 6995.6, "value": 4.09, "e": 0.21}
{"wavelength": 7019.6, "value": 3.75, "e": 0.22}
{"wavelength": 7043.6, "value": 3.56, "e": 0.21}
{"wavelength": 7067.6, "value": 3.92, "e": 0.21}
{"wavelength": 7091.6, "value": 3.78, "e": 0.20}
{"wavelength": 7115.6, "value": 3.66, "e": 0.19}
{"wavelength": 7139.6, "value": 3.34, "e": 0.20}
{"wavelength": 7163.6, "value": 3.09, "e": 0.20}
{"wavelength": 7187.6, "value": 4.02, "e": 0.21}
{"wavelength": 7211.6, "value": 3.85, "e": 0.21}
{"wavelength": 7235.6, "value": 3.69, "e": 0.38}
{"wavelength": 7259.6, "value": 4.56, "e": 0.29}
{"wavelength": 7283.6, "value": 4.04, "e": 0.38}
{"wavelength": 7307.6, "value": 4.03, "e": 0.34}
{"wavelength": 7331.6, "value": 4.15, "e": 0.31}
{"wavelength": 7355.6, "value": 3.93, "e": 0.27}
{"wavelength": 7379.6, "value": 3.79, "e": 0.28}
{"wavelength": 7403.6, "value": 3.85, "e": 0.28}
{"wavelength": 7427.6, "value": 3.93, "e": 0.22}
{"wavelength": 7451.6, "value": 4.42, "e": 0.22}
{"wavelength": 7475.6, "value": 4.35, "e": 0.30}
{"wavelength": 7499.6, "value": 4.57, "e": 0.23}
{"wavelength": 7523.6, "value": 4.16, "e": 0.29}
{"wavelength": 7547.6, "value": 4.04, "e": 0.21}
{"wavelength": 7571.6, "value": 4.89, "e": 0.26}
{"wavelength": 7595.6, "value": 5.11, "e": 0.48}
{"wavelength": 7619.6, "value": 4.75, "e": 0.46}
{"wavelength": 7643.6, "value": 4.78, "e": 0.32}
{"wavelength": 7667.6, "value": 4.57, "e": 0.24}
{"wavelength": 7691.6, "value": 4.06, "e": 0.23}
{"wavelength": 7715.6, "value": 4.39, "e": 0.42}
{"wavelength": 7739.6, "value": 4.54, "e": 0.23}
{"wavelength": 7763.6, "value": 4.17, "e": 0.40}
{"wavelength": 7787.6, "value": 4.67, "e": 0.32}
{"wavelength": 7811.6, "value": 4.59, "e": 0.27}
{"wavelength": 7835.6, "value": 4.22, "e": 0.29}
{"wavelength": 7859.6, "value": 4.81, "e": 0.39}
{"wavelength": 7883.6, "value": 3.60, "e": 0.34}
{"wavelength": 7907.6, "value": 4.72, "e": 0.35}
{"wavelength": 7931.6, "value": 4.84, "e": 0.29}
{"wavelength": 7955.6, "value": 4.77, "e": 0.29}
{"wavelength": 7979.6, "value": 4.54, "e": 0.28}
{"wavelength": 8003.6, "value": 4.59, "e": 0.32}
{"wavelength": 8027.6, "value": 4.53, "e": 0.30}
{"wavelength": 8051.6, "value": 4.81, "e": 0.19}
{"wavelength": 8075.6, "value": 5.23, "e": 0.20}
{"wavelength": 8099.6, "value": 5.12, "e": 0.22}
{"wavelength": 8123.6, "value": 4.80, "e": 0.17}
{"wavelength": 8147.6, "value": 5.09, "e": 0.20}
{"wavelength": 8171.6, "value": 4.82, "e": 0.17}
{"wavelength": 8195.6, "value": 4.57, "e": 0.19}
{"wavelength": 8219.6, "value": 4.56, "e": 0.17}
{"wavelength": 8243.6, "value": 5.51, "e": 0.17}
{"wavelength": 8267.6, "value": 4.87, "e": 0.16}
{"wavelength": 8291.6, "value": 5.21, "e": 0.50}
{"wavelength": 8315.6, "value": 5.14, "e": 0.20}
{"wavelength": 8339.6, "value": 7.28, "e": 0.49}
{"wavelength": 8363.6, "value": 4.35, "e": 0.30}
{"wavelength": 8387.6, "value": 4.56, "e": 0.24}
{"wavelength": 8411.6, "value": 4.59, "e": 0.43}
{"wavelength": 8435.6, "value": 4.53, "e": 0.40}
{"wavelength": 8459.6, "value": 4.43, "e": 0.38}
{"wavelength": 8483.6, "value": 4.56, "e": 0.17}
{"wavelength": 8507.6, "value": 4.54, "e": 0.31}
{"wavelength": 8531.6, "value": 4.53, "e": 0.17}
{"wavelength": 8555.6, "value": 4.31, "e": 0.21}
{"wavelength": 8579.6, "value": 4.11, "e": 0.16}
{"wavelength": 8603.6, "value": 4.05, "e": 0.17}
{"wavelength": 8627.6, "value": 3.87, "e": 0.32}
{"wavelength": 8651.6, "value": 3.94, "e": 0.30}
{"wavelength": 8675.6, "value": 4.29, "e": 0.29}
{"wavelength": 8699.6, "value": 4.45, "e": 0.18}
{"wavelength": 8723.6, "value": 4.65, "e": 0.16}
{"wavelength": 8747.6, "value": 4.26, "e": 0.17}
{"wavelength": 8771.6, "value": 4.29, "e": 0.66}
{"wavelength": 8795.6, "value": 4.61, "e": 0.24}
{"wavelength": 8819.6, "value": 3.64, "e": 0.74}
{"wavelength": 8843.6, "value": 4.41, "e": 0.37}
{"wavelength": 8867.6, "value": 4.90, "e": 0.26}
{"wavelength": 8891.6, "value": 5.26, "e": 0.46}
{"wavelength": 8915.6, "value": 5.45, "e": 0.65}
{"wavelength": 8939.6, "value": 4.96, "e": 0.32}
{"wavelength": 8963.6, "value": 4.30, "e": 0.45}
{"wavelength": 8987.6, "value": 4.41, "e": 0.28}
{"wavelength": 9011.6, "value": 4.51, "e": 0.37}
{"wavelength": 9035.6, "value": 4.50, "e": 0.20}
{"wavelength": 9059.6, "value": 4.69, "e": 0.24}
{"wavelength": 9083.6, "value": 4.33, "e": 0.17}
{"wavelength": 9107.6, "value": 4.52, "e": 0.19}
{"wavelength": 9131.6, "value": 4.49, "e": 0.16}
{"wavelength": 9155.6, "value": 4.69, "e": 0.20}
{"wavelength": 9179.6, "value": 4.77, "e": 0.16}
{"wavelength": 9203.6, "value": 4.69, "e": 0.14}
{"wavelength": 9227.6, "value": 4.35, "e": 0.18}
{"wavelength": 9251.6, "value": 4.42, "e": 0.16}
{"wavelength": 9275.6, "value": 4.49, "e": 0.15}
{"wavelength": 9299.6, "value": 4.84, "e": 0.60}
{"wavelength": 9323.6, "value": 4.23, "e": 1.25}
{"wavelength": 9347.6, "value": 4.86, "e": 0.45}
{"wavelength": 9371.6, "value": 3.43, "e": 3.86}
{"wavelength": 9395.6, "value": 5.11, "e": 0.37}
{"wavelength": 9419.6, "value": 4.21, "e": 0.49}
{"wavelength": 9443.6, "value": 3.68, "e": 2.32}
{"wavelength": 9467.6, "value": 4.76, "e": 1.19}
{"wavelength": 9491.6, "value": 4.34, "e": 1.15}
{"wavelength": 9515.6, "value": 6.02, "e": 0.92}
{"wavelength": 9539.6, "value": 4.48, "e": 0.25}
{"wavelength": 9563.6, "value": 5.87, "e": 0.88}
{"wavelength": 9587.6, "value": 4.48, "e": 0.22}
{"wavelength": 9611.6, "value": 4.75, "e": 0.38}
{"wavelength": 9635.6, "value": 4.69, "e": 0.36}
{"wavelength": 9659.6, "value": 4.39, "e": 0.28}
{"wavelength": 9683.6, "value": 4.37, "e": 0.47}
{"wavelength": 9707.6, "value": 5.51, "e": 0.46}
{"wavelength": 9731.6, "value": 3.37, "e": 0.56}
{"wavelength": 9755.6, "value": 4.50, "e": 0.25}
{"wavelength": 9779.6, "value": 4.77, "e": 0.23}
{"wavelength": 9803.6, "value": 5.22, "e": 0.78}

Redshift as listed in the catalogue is 0.664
